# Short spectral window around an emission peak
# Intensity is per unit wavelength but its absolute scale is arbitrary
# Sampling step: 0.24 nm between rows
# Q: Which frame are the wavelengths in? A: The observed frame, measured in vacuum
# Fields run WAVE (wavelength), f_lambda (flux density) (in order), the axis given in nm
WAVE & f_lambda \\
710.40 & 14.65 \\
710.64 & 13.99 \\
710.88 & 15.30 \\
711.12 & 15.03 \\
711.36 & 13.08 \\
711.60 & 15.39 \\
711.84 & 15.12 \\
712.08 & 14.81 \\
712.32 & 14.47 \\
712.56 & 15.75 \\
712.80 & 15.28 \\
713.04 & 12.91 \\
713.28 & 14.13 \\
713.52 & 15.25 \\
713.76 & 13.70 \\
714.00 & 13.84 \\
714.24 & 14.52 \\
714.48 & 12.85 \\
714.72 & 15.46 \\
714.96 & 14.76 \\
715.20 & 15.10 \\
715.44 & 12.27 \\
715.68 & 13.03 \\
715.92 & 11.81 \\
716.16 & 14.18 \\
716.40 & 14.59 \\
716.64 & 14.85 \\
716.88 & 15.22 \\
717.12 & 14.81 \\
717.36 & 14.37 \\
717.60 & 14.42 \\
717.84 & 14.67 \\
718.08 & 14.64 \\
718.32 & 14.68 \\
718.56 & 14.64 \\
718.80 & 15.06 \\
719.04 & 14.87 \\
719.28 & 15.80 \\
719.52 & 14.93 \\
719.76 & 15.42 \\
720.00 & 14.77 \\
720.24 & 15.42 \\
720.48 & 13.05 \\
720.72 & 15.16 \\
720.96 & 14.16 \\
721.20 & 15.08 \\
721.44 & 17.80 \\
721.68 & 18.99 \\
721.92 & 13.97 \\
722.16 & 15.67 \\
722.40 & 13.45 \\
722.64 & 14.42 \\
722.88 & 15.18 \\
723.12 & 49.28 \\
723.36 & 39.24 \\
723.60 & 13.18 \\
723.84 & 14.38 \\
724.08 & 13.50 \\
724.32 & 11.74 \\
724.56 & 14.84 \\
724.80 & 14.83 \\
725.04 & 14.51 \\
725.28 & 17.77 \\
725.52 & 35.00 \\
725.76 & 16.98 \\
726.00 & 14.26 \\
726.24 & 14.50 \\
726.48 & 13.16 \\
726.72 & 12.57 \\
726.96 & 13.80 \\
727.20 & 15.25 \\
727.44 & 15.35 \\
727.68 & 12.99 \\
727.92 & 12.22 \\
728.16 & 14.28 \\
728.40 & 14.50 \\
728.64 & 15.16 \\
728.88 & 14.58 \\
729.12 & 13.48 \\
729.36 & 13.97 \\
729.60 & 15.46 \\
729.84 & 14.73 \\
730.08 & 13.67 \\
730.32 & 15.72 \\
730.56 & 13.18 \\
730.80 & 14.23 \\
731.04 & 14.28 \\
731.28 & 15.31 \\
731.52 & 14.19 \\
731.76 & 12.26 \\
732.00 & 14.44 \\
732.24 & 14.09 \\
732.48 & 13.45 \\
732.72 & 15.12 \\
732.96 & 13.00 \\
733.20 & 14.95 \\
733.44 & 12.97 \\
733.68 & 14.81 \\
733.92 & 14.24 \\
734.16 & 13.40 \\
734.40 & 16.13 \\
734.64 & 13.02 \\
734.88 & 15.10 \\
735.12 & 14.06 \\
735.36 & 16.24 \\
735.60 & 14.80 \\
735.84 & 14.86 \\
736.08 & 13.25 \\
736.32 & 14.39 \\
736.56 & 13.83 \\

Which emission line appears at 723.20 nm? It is H-alpha 6563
